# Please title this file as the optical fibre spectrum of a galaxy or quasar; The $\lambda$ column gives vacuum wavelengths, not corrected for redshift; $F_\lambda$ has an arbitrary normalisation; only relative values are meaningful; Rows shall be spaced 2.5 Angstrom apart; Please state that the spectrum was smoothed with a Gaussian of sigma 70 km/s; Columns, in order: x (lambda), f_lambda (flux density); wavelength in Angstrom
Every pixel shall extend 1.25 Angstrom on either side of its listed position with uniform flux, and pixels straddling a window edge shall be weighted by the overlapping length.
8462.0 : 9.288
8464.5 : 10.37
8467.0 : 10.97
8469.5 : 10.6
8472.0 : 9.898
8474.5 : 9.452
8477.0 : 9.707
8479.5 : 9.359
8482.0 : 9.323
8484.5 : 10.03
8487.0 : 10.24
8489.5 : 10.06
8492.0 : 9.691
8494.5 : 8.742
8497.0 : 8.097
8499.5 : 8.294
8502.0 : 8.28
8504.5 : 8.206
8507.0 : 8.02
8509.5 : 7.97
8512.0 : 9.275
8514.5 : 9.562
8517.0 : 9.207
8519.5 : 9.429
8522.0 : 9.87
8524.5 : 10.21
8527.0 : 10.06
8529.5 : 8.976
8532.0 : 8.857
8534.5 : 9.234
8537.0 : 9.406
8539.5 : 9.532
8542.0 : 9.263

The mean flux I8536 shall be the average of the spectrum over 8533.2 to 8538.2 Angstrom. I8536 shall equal 9.31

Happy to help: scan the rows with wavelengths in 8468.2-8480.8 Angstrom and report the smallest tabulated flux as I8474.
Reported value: 9.359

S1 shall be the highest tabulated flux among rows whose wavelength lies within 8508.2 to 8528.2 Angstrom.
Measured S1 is 10.21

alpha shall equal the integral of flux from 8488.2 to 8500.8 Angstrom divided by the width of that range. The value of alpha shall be 8.98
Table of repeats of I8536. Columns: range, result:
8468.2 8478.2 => 9.92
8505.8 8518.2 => 8.81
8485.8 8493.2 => 10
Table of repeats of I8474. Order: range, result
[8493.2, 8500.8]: 8.097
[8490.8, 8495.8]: 8.742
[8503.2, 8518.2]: 7.97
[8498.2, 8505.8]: 8.206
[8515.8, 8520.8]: 9.207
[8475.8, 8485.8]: 9.323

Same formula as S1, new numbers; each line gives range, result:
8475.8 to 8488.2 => 10.24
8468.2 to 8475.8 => 10.6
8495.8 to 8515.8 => 9.562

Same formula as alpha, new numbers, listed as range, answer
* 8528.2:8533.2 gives 8.93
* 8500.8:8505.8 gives 8.24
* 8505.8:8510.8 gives 8.01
